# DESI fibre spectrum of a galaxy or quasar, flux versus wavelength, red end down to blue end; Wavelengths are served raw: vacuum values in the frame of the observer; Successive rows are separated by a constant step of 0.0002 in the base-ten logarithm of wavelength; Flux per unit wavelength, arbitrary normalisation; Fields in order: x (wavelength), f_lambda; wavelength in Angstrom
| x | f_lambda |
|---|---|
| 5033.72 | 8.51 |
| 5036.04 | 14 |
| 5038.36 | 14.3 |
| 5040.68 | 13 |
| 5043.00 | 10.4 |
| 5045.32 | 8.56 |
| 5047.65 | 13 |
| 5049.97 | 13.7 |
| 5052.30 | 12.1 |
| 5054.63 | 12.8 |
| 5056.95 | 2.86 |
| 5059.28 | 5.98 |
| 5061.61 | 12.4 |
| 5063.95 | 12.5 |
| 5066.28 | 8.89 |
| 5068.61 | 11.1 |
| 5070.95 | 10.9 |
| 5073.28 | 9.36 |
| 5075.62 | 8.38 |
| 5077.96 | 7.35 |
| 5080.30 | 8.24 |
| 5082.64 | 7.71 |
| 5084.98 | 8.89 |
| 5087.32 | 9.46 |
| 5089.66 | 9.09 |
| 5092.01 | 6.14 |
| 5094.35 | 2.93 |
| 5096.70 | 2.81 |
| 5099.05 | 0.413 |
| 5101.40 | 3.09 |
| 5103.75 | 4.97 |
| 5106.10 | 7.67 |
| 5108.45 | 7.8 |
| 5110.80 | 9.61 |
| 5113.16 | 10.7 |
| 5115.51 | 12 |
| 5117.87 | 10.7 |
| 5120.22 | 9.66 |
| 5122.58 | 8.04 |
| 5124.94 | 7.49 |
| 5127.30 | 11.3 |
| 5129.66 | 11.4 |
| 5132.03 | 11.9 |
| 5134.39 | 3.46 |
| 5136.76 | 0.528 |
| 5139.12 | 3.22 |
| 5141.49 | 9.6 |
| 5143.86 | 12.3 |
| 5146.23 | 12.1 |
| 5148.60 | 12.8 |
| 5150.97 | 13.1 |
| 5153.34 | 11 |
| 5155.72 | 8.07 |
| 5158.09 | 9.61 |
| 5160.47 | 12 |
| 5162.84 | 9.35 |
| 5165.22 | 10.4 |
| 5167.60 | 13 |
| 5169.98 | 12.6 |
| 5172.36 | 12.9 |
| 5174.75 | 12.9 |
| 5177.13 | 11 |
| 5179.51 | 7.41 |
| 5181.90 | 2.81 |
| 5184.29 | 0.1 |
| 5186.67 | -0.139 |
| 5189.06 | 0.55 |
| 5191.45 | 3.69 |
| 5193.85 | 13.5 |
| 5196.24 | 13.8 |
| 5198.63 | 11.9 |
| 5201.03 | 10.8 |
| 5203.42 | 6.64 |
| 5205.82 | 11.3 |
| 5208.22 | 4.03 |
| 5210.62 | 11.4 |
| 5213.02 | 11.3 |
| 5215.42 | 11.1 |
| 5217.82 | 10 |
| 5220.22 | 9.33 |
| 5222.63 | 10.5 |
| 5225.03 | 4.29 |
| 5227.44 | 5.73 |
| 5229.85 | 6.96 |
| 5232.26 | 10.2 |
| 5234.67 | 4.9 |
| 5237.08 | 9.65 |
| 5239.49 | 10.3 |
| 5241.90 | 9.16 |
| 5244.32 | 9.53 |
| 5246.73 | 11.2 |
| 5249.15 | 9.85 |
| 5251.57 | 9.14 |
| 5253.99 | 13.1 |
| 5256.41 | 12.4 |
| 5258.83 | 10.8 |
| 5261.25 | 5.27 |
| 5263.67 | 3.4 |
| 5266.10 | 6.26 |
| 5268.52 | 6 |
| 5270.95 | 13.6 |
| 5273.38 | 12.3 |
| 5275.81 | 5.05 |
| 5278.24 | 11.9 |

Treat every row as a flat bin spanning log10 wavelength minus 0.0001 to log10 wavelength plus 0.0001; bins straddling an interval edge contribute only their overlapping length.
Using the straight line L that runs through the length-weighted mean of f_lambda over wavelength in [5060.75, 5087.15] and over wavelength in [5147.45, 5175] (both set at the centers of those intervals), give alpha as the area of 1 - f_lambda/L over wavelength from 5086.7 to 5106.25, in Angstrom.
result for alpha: 9.9 Angstrom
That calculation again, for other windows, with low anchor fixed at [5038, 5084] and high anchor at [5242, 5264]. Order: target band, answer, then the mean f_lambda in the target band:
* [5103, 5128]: 2.1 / 9.12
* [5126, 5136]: 0.8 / 9.1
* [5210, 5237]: 2.9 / 8.68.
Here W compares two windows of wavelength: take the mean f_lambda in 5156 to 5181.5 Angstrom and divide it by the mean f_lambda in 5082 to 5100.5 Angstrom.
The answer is 1.84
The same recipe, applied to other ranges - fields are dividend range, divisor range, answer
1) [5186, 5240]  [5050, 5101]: 1.03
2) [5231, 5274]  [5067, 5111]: 1.30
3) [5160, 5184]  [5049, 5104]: 1.25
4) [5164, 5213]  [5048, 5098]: 0.98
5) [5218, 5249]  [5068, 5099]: 1.14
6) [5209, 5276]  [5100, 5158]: 1.02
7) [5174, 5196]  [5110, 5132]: 0.58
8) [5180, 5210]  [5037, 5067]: 0.62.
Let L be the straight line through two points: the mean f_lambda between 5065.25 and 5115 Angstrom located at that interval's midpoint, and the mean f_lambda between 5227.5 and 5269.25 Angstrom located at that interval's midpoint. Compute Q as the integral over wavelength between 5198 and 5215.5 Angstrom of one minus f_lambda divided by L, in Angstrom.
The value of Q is -2.75 Angstrom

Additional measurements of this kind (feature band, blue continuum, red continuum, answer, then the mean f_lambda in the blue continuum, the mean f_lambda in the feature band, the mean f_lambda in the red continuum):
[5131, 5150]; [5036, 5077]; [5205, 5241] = 2.7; 10.7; 8.27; 8.71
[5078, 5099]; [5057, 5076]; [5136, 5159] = 6.5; 9.59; 6.58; 9.39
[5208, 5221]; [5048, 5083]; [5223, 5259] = -1.0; 9.74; 9.95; 9.14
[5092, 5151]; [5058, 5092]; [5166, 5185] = 8.9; 9.17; 7.85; 9.34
